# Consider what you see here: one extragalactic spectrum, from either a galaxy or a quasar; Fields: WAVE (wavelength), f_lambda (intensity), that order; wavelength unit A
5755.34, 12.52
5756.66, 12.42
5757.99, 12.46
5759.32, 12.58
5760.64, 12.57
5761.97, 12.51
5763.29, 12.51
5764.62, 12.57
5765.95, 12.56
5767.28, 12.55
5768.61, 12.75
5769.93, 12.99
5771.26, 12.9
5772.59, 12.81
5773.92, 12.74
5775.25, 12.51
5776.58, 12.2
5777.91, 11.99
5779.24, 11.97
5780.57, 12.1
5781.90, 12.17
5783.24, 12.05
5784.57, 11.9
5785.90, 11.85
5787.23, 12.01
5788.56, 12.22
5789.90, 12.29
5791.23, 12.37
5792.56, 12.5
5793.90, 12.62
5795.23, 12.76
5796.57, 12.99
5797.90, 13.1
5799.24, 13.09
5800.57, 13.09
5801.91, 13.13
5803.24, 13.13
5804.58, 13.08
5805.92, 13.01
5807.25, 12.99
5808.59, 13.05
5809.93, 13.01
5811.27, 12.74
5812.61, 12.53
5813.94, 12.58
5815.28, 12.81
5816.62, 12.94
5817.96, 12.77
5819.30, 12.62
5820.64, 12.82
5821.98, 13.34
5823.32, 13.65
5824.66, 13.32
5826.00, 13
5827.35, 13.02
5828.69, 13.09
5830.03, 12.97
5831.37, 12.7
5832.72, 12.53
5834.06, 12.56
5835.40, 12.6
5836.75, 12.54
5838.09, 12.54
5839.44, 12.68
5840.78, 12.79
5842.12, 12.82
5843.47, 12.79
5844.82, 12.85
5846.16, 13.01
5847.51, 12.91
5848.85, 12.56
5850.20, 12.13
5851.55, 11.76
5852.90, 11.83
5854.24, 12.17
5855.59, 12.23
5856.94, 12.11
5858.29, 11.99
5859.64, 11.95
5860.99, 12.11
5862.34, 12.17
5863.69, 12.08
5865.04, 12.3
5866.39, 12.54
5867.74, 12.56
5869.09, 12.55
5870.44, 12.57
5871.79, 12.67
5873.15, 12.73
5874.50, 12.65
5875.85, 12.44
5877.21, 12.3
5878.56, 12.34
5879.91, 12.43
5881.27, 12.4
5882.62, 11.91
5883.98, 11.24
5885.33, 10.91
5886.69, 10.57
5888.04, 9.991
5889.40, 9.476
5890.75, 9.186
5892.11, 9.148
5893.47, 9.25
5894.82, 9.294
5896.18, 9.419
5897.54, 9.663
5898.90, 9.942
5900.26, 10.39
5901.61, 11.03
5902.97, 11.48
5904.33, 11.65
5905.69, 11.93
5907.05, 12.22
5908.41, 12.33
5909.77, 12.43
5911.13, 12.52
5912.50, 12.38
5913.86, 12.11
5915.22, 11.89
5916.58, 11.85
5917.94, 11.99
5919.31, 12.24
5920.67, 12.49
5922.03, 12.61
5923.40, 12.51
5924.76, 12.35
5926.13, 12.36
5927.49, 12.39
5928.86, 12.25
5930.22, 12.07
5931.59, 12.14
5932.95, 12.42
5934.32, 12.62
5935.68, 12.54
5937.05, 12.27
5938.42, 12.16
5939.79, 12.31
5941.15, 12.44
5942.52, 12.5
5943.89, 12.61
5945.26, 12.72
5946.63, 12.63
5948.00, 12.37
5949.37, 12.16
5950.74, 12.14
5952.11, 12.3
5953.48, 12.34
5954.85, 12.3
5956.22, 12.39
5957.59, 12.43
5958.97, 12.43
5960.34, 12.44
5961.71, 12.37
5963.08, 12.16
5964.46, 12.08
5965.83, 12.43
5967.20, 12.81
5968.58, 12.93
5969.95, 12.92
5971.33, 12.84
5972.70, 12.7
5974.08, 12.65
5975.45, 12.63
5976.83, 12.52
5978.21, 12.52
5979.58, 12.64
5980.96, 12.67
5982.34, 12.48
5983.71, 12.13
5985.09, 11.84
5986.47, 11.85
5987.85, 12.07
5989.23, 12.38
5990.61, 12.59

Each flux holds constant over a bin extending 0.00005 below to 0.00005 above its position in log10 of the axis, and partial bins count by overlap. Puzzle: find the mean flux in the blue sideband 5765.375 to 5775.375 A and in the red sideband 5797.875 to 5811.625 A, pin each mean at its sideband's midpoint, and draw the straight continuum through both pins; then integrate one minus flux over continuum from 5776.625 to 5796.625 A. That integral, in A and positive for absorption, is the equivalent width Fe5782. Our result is 1.01 A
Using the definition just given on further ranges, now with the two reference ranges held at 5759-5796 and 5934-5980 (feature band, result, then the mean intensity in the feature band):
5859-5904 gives 4.1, 11.3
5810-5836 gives -0.9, 12.9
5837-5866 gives 0.2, 12.4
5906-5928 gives 0.3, 12.3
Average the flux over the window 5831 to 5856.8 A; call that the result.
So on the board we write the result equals 12.5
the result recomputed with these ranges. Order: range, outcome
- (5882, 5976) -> 11.9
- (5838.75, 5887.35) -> 12.3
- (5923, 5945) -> 12.4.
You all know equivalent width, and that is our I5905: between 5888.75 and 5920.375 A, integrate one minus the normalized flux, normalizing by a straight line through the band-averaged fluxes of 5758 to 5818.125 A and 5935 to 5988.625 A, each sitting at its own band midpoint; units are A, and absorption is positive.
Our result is 3.6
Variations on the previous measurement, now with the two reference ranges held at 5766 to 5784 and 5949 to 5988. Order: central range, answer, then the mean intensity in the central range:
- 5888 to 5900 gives 2.8 A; 9.49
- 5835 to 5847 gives -0.3 A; 12.7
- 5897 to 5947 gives 1.4 A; 12.1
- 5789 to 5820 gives -1.0 A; 12.8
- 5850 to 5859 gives 0.3 A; 12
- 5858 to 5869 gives 0.2 A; 12.2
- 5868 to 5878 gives -0.1 A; 12.6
